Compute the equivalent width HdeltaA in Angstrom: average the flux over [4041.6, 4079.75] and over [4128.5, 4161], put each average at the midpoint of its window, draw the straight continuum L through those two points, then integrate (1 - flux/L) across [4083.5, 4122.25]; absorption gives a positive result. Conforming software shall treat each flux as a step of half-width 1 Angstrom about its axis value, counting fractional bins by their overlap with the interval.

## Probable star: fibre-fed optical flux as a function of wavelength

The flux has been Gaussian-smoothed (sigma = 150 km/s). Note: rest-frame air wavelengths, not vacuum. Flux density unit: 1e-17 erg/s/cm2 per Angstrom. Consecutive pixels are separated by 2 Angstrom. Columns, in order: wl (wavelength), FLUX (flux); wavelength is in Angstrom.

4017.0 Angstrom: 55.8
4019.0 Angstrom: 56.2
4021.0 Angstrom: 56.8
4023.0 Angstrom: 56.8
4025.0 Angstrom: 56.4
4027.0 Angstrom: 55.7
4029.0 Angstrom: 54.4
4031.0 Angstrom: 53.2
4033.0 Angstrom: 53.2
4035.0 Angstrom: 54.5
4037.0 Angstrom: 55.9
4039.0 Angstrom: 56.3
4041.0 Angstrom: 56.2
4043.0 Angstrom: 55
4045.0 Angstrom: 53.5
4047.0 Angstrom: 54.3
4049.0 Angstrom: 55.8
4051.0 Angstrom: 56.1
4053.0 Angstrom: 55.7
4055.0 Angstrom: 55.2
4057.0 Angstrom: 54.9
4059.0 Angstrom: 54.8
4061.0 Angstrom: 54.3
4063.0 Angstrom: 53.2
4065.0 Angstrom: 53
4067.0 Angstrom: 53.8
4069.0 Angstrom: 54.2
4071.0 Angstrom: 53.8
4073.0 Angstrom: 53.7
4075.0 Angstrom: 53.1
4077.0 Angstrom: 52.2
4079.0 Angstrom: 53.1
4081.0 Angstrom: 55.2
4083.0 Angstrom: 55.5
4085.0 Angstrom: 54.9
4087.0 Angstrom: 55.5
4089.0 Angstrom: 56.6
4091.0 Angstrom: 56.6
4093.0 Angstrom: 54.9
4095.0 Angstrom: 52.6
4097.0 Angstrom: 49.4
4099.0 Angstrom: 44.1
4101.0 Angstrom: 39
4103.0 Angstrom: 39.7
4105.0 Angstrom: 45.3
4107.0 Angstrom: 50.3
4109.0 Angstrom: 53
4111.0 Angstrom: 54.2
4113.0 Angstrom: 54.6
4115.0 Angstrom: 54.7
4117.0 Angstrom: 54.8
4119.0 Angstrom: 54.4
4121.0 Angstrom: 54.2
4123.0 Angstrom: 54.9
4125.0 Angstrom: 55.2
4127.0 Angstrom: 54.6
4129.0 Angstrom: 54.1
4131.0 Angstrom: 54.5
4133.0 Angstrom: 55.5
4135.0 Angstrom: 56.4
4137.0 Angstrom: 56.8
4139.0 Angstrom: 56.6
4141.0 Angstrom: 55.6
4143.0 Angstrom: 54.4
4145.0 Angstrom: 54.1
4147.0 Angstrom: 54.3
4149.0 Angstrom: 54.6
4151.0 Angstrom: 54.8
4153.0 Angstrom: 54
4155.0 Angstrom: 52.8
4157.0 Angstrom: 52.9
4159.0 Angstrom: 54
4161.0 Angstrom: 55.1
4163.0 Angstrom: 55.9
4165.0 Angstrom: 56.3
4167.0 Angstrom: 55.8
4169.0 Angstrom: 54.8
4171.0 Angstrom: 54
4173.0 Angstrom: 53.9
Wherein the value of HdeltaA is 2.1 Angstrom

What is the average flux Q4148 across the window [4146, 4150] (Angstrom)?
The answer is 54.5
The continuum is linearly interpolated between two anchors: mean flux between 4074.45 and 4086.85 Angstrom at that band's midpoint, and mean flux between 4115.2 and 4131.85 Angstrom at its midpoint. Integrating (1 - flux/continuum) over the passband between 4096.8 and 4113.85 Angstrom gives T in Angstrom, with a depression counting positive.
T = 2.13 Angstrom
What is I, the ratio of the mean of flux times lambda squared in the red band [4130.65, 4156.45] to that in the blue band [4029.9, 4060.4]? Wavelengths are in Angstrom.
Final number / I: 1.0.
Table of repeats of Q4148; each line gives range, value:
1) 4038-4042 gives 56.2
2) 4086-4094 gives 55.9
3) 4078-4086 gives 54.7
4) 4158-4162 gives 54.5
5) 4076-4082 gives 53.5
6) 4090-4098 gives 53.4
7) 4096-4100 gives 46.8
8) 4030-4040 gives 54.6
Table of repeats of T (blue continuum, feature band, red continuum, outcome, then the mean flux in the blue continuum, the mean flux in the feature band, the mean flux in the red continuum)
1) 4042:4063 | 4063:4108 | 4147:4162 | 2.4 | 54.9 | 51.7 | 54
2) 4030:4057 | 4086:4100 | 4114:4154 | 0.5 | 55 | 52.8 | 54.9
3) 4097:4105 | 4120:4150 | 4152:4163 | -3.5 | 42.5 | 55.1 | 54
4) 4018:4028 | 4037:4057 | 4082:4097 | 0.2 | 56.4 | 55.4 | 54.8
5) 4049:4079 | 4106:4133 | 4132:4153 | 0.4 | 54.2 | 54.2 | 55.2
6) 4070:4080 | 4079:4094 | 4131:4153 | -0.5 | 53.2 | 55.4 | 55.2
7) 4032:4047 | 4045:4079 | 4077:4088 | 0.3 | 54.9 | 54.2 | 54.6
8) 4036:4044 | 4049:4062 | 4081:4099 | 0.0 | 55.8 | 55.2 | 54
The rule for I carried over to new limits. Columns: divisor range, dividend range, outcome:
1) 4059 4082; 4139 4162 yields 1.05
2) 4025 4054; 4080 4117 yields 0.96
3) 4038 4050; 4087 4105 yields 0.92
